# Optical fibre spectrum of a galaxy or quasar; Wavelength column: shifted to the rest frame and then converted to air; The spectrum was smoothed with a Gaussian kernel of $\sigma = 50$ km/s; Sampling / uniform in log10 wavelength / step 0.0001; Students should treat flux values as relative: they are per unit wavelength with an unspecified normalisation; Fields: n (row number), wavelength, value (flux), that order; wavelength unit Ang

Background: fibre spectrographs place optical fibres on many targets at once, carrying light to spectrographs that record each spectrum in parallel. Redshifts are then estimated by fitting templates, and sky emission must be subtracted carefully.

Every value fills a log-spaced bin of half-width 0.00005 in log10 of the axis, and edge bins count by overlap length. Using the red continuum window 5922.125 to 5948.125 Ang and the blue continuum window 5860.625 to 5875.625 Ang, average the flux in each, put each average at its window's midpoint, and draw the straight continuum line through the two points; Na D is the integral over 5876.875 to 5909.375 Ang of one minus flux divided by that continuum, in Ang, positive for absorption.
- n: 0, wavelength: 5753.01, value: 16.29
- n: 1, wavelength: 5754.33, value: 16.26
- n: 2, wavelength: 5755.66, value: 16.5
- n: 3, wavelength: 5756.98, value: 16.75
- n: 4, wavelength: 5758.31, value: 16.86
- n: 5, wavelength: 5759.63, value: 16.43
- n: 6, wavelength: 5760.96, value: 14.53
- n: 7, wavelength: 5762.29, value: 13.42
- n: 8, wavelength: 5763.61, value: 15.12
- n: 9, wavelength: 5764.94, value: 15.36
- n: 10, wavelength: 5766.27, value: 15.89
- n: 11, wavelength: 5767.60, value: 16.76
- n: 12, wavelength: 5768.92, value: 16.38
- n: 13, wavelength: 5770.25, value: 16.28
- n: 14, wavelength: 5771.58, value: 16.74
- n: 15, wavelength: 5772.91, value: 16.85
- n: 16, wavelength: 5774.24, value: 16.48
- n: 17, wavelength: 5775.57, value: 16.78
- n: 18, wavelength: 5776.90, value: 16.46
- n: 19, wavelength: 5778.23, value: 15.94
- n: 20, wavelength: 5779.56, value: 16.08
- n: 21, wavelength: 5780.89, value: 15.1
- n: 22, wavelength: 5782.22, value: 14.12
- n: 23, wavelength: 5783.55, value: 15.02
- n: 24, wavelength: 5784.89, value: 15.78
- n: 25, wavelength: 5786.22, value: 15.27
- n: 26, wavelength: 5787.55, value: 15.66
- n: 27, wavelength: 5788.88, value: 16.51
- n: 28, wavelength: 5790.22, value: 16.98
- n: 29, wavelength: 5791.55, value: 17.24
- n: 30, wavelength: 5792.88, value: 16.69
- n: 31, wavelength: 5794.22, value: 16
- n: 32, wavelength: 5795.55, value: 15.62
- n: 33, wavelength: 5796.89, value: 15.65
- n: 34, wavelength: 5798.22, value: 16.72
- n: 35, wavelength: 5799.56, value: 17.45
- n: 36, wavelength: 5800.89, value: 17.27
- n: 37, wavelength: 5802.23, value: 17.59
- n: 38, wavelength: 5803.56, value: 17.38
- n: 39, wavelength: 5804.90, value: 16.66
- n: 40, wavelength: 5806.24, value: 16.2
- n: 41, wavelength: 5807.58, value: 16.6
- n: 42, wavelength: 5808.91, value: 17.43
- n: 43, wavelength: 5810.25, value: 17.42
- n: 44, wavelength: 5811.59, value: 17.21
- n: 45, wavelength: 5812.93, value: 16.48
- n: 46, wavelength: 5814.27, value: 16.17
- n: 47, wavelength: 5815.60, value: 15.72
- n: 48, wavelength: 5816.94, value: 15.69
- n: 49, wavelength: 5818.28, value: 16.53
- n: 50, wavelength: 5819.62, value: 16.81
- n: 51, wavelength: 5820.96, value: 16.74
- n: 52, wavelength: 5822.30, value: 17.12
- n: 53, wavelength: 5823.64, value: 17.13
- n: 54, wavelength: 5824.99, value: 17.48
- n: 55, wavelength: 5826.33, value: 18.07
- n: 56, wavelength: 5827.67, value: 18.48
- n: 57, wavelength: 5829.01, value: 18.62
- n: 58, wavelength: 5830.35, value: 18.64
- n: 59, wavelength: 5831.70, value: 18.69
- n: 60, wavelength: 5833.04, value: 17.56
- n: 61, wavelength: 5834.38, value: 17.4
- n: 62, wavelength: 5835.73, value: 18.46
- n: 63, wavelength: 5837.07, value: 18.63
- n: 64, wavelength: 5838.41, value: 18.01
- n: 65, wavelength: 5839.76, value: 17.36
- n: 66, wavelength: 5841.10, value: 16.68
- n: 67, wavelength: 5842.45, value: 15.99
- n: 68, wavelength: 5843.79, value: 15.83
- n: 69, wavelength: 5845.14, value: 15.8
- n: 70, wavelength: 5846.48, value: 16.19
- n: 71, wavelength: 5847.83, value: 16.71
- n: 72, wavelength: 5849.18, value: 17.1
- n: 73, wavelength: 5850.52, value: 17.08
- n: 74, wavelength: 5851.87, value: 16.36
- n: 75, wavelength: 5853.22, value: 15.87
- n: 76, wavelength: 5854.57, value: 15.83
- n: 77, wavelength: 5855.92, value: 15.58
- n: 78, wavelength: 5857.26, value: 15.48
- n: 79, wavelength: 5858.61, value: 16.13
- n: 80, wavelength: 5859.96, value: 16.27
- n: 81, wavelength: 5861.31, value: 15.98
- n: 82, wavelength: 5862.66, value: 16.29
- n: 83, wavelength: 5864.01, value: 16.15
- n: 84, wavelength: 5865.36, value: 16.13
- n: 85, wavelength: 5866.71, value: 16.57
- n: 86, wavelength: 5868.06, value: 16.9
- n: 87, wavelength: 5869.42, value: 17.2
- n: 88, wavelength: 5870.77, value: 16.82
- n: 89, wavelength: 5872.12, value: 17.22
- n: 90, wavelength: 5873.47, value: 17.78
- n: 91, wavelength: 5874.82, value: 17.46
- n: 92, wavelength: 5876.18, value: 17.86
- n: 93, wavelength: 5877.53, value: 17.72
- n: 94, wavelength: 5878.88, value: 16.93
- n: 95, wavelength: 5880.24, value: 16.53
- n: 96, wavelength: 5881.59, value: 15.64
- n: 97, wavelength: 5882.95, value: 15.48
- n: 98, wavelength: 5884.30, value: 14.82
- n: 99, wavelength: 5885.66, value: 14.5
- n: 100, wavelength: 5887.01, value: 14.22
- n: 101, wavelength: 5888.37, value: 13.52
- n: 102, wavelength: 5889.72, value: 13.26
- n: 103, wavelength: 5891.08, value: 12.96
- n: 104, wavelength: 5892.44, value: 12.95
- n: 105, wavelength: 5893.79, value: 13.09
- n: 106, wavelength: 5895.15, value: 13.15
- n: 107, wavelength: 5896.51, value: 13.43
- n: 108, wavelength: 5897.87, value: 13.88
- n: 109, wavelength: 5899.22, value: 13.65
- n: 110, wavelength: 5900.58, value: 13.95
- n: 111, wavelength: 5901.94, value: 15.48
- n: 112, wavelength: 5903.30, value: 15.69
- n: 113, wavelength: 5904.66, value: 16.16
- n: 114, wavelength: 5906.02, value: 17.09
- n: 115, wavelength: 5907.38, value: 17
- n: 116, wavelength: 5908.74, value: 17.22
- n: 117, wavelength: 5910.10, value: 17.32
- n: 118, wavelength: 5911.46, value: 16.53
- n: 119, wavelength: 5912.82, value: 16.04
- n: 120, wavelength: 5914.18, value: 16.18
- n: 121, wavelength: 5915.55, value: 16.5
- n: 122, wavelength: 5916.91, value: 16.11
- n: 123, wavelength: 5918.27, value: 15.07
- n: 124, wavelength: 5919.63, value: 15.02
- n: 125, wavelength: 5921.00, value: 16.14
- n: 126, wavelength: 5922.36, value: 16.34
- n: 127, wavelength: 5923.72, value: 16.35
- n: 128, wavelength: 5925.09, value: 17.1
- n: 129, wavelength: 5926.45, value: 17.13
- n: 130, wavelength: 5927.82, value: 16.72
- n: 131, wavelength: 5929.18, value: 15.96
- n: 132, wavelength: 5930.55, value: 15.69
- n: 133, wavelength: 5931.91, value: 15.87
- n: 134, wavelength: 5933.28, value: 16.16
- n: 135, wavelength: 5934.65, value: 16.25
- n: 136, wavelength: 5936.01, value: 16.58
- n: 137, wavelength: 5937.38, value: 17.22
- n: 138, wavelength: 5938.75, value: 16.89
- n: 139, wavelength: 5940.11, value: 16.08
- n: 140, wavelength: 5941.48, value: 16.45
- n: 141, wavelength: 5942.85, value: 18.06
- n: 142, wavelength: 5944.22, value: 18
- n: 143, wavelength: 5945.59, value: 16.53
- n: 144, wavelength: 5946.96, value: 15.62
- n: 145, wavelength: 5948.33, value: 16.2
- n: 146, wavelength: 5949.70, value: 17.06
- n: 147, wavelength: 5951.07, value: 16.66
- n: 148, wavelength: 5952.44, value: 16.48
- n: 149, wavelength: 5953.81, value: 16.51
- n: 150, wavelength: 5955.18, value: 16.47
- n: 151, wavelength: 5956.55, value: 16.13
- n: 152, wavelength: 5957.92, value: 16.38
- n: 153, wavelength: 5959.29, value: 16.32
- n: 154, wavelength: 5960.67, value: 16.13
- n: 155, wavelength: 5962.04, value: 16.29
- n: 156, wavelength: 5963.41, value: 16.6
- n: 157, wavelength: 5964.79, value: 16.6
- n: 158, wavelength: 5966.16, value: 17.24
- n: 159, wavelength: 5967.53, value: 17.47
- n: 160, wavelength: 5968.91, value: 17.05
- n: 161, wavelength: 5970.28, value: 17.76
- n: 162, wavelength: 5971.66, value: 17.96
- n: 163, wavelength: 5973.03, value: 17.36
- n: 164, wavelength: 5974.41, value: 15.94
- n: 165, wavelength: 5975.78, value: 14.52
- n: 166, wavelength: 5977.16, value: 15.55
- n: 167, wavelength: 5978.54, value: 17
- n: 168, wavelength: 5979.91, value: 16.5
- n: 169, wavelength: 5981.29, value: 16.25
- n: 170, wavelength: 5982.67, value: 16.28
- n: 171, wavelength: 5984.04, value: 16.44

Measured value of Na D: 3.5 Ang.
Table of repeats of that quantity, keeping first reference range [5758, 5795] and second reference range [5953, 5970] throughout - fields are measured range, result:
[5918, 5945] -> 0.07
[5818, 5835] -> -1.61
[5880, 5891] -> 1.19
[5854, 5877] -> -0.43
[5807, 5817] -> -0.35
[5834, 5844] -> -0.73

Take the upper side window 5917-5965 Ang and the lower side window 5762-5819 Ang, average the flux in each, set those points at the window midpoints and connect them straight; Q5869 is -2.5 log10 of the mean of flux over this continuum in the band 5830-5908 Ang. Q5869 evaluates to 0.02 mag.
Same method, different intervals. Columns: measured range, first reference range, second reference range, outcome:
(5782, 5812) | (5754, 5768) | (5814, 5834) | 0.01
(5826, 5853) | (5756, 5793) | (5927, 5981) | -0.08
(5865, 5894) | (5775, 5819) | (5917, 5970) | 0.05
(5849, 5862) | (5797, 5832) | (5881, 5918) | 0.00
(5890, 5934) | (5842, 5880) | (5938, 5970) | 0.07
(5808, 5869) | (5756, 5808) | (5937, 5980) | -0.04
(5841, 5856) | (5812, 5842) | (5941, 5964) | 0.06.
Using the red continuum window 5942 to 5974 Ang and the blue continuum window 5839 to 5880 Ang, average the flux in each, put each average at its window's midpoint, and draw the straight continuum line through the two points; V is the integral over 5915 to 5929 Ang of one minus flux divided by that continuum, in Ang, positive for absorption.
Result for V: 0.4 Ang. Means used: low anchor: 16.6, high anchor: 16.8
